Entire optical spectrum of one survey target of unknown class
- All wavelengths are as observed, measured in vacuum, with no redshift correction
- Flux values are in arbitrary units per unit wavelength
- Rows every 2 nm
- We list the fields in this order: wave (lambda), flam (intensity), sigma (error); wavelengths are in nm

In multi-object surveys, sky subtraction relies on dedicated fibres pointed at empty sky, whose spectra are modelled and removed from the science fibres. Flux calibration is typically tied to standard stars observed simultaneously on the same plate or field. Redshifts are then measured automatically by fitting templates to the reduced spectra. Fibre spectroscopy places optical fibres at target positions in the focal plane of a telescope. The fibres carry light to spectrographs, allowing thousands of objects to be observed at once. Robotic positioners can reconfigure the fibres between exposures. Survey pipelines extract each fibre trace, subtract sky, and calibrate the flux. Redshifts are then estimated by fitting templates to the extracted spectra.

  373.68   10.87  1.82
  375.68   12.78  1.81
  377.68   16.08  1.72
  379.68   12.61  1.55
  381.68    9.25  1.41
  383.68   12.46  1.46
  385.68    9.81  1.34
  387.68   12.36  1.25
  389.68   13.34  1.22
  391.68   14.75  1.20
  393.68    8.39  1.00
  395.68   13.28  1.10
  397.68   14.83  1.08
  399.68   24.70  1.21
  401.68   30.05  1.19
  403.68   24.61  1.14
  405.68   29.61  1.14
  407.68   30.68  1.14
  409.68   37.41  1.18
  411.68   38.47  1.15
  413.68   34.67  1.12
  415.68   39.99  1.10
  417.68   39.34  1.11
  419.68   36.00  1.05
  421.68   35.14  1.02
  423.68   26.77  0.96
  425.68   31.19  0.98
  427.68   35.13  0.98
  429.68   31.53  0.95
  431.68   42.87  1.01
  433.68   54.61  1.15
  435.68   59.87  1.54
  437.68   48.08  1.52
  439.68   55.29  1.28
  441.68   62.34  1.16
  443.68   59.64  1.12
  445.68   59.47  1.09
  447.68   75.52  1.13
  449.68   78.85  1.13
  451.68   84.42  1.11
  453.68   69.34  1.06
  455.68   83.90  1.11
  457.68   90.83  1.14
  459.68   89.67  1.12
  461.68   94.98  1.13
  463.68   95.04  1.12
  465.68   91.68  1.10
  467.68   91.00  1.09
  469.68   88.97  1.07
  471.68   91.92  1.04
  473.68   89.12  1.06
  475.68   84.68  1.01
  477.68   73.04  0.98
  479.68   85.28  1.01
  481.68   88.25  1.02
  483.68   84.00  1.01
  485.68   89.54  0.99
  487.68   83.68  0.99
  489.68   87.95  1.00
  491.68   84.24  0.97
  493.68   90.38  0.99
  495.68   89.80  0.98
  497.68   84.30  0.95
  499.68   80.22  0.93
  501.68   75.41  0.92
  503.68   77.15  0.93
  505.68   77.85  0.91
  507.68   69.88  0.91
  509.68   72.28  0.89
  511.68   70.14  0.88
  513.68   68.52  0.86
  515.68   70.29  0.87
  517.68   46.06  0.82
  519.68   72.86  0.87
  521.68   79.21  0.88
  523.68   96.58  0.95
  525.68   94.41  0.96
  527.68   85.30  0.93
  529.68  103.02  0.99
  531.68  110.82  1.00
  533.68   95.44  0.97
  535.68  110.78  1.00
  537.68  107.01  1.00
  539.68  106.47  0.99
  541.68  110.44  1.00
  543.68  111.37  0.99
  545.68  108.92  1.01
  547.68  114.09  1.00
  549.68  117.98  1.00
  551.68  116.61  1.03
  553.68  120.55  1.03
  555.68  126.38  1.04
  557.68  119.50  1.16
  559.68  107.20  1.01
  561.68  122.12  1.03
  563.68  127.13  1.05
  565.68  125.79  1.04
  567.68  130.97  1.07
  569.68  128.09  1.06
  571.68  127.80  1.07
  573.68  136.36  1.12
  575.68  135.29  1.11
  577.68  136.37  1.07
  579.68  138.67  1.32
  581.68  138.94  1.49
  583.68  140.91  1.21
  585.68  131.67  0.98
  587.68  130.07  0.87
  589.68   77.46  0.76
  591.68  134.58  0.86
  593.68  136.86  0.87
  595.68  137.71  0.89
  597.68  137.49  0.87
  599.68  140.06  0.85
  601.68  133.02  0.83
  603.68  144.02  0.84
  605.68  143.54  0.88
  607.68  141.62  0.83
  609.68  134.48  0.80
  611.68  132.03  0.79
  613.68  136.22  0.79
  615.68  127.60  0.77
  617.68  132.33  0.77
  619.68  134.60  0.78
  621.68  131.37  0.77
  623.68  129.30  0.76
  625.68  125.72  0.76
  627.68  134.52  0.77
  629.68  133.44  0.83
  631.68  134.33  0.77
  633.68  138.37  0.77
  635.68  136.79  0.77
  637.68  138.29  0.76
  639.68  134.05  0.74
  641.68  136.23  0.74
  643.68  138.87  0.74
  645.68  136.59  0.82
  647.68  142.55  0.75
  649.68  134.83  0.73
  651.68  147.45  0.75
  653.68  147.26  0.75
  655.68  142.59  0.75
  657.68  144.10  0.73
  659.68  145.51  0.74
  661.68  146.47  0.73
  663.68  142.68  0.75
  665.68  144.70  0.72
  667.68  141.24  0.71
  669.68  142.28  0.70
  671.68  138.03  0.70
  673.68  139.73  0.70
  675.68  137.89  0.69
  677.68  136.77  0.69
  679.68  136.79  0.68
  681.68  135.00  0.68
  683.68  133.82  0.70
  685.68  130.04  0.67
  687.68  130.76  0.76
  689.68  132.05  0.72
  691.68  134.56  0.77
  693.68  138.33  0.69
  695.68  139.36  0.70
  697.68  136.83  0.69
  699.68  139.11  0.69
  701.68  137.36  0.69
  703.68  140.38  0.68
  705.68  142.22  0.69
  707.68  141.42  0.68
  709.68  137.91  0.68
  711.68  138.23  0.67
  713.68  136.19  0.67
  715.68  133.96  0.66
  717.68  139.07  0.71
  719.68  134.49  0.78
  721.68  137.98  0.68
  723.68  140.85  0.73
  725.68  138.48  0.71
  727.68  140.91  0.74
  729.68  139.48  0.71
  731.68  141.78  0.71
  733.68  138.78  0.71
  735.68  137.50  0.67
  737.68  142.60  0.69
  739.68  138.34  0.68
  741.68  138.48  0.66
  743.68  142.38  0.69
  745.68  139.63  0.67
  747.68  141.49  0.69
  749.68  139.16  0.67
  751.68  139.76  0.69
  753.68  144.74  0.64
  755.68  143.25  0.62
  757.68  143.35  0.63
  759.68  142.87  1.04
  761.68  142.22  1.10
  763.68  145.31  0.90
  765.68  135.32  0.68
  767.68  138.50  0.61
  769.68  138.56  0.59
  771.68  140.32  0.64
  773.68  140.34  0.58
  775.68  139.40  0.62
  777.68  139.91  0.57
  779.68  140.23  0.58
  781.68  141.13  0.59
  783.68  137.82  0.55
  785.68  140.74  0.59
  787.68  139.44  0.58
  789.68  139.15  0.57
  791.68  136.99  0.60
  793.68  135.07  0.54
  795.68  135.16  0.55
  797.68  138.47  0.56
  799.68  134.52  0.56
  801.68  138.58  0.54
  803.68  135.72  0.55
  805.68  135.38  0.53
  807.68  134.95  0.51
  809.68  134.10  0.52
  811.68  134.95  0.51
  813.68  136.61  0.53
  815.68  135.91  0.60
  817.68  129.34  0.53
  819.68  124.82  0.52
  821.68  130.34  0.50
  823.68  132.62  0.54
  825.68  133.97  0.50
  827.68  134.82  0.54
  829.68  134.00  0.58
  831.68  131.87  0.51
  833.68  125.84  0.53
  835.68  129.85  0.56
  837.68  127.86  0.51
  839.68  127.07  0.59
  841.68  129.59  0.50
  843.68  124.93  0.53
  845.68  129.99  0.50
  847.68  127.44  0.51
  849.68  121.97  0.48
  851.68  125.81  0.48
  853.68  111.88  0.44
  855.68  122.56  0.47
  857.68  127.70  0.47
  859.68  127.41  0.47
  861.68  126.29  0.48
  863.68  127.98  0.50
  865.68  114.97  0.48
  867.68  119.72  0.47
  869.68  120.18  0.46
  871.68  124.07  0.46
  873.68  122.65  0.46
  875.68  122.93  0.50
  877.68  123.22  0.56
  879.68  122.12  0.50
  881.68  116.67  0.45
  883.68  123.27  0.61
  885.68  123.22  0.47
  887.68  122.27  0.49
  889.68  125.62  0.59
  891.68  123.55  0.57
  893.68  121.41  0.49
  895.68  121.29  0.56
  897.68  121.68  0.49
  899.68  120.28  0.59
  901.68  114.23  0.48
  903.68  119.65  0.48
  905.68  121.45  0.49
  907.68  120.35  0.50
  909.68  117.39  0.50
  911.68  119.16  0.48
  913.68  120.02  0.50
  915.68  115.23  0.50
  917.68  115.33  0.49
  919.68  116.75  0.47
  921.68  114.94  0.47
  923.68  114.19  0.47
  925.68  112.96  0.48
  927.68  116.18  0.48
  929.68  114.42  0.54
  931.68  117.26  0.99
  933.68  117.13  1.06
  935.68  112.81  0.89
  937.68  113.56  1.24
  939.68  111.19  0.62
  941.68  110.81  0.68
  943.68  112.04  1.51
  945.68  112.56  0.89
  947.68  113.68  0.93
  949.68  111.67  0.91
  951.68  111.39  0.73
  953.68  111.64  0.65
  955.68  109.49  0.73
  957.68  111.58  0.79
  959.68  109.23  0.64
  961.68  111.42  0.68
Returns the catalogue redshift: 0.00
